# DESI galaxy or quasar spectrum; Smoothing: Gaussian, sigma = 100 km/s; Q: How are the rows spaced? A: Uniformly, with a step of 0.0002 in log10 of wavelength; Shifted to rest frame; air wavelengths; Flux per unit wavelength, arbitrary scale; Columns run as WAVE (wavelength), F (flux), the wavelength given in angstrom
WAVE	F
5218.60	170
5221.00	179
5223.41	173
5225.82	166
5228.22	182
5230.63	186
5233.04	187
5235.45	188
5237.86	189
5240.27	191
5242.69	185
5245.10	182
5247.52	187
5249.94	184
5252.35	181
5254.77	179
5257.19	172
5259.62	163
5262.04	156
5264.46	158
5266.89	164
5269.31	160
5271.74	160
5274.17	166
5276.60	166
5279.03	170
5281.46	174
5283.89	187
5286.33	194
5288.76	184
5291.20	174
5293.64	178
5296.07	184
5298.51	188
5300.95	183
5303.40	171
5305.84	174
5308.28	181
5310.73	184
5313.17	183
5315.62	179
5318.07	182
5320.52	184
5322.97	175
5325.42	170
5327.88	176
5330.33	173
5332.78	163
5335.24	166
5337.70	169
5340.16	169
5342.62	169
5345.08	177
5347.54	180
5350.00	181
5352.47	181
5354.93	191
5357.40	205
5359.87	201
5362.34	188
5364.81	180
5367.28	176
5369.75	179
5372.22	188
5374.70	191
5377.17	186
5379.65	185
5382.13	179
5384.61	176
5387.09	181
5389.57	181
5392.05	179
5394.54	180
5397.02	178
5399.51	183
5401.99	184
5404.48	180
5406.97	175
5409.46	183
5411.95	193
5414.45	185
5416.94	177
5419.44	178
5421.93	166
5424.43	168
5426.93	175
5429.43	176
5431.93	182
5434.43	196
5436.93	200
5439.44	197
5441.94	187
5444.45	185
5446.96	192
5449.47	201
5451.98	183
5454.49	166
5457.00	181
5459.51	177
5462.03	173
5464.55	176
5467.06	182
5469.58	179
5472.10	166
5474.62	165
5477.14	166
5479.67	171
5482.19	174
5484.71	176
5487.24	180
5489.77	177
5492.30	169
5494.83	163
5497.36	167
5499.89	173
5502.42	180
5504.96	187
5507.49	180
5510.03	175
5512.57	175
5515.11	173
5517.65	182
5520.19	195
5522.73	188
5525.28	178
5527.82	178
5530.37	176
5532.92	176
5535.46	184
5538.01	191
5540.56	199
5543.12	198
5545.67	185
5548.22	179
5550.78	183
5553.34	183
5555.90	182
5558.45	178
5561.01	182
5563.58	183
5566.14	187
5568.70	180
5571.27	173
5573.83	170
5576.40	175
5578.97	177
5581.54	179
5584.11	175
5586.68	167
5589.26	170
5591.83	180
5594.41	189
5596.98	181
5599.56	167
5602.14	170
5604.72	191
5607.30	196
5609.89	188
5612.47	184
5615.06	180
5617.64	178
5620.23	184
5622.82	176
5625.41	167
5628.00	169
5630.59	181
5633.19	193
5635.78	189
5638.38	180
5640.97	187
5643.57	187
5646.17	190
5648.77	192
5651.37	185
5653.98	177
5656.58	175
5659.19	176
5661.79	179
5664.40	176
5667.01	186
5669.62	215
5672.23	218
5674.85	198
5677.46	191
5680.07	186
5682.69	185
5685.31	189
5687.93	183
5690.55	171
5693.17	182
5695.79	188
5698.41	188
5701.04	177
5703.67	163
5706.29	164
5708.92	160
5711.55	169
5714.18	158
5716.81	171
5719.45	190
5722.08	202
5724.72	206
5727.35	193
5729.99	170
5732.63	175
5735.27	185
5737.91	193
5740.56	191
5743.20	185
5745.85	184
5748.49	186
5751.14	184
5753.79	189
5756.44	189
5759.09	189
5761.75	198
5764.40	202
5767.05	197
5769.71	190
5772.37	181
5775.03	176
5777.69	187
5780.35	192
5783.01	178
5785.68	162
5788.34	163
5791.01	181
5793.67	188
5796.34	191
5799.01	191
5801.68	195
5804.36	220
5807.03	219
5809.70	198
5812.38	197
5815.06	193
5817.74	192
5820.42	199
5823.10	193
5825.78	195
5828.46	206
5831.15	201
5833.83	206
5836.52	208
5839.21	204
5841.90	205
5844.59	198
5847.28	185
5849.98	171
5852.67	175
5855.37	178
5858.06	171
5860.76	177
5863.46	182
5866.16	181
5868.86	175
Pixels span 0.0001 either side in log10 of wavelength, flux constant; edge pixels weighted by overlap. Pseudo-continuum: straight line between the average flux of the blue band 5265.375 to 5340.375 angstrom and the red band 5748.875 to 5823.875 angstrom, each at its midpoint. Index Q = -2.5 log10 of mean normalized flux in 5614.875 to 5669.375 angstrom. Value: 0.02 mag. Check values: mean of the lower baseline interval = 175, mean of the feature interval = 182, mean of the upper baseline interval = 190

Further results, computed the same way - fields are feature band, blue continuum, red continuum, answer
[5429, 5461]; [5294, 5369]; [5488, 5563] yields -0.04 mag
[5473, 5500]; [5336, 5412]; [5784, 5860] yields 0.08 mag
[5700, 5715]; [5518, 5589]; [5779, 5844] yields 0.15 mag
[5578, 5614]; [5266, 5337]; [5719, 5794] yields 0.02 mag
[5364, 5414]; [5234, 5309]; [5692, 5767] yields -0.02 mag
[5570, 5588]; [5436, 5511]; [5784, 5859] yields 0.05 mag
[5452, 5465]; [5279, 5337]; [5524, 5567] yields 0.04 mag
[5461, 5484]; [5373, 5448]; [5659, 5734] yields 0.06 mag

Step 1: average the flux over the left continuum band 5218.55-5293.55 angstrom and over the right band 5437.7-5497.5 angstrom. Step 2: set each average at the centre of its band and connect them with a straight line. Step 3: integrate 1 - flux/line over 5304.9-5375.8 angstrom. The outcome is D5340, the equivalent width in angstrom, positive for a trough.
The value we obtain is -1.3 angstrom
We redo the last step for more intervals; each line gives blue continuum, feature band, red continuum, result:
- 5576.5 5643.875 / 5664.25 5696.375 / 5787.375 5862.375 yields -1.1 angstrom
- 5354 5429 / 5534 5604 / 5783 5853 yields 2.5 angstrom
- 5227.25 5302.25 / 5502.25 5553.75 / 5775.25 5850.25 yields 0.6 angstrom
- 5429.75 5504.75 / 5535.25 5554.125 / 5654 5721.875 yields -0.9 angstrom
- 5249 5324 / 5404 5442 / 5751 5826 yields -0.6 angstrom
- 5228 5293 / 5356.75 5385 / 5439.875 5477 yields -1.3 angstrom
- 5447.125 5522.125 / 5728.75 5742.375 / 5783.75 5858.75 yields 0.4 angstrom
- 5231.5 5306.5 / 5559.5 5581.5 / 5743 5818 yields 0.7 angstrom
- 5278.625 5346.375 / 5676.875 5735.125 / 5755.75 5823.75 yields 2.6 angstrom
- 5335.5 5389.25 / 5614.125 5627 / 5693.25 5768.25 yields 0.5 angstrom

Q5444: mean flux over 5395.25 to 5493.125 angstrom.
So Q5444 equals 180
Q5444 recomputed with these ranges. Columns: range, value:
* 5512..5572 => 183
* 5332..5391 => 181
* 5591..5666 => 182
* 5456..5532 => 176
